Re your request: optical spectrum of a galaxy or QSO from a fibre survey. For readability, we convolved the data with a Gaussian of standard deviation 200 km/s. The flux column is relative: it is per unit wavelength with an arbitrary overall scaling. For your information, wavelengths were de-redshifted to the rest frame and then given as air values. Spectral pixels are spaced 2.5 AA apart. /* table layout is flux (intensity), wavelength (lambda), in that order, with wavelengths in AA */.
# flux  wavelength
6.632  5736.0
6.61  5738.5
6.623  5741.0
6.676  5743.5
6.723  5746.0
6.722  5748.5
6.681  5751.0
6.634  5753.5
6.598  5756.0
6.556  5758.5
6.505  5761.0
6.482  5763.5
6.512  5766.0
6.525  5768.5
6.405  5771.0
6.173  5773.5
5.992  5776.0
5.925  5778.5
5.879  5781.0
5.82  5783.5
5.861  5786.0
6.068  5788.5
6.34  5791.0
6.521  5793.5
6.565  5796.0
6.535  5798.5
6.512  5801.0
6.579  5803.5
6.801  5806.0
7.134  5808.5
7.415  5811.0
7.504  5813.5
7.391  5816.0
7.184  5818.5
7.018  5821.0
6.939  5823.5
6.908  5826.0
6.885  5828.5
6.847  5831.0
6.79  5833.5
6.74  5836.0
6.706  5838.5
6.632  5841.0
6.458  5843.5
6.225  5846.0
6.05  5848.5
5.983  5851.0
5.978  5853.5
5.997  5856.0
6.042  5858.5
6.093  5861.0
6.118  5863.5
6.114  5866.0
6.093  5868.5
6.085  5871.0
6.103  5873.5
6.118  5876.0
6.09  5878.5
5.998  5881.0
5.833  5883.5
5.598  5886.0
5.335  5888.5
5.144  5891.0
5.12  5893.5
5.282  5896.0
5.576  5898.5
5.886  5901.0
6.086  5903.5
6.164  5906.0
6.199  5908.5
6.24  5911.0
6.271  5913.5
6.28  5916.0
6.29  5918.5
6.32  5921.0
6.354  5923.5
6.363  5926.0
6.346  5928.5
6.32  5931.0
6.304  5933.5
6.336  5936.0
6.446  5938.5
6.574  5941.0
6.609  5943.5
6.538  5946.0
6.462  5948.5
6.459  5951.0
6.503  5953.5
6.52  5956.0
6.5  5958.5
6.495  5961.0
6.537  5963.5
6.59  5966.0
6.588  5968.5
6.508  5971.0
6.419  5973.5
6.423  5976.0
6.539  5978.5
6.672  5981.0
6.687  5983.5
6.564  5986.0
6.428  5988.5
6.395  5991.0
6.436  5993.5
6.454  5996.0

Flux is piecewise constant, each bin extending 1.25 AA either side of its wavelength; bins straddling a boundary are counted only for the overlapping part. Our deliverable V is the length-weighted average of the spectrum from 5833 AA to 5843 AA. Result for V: 6.69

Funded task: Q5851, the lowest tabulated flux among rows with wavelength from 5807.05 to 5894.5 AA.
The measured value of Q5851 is 5.12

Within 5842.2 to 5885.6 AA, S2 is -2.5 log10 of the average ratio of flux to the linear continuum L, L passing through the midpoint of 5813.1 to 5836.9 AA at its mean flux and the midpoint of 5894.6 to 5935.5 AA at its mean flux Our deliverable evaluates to 0.10 mag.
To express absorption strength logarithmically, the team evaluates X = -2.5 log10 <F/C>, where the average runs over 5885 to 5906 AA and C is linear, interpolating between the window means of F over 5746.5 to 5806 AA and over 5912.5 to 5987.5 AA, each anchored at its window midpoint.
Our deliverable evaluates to 0.162 mag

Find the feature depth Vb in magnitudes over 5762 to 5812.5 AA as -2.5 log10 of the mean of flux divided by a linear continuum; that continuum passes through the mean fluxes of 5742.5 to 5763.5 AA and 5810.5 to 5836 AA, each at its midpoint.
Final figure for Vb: 0.07 mag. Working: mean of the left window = 6.63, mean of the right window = 7.06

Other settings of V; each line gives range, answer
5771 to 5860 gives 6.52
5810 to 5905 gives 6.27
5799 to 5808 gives 6.66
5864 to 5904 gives 5.78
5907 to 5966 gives 6.41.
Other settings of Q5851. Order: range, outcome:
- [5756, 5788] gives 5.82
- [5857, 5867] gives 6.042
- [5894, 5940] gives 5.282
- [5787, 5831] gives 6.068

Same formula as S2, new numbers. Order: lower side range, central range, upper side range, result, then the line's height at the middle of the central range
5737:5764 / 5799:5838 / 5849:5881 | -0.11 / 6.29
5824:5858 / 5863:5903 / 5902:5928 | 0.10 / 6.35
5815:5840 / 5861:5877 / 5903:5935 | 0.09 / 6.64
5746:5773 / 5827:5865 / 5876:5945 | -0.02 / 6.27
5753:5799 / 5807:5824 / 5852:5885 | -0.17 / 6.19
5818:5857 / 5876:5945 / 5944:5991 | 0.08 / 6.55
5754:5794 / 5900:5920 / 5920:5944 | 0.03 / 6.37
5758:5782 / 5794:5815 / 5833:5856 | -0.09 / 6.32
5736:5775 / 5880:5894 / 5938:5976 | 0.18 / 6.53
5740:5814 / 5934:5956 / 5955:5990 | 0.01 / 6.53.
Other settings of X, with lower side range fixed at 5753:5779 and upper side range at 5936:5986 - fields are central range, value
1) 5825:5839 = -0.06 mag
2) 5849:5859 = 0.08 mag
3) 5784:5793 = 0.05 mag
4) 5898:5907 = 0.09 mag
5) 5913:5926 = 0.03 mag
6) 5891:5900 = 0.22 mag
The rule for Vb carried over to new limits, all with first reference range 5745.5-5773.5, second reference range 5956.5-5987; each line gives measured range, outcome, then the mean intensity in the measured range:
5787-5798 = 0.03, 6.37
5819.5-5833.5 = -0.06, 6.91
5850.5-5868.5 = 0.09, 6.05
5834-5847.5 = 0.00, 6.56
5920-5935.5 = 0.04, 6.33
